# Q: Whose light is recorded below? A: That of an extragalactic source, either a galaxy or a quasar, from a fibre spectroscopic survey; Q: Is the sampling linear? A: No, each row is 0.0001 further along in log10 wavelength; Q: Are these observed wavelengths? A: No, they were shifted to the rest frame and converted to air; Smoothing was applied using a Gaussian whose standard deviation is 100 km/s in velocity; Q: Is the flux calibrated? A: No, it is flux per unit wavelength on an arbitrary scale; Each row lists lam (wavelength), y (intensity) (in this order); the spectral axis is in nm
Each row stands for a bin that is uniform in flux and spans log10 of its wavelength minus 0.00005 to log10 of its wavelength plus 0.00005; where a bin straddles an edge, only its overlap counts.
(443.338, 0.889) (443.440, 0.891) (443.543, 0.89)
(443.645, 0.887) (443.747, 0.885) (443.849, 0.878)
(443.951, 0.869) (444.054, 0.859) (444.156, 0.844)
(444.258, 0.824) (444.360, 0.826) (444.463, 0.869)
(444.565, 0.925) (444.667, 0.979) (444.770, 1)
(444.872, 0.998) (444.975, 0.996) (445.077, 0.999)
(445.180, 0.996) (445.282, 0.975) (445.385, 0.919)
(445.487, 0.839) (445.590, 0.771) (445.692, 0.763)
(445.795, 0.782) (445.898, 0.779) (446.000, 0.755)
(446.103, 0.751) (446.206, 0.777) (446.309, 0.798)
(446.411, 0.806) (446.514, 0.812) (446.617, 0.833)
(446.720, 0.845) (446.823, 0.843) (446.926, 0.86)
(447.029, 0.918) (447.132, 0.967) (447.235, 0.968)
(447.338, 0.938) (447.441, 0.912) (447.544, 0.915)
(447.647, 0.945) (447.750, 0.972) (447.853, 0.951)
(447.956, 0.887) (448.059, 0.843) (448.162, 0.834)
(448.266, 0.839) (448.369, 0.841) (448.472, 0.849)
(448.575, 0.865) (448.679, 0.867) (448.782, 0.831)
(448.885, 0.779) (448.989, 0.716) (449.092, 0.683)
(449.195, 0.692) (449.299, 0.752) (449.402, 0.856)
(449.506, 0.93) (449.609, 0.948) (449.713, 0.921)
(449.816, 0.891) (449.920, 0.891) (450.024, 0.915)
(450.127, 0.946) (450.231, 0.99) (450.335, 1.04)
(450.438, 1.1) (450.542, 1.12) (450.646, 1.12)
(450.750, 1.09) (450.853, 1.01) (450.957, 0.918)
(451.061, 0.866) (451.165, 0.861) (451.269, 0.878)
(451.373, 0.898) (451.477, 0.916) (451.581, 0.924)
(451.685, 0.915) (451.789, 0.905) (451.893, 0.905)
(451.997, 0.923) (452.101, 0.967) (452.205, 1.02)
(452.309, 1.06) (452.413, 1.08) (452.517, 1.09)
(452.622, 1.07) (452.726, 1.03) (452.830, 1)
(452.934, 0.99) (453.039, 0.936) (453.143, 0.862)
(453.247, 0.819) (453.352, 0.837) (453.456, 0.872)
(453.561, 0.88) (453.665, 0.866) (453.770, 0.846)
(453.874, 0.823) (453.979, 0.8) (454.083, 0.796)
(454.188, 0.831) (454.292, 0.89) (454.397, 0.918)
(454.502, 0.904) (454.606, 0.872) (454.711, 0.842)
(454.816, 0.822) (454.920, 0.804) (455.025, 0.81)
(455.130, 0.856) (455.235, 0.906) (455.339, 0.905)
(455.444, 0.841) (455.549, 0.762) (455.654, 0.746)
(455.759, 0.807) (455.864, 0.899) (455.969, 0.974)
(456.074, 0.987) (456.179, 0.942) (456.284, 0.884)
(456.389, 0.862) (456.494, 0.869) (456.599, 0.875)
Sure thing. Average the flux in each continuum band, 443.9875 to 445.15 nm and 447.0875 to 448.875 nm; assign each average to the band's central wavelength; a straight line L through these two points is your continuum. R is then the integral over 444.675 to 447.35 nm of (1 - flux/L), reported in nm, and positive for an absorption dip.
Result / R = 0.10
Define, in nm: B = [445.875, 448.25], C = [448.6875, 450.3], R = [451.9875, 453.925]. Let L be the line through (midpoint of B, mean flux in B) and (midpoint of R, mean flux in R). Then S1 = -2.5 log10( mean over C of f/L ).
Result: 0.06 mag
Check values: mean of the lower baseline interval 0.866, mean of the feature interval 0.852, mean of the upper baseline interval 0.946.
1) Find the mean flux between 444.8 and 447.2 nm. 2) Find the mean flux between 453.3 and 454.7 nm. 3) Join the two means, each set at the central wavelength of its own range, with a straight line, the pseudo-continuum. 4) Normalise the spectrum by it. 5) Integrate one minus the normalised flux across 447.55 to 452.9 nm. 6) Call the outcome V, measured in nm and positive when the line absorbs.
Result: -0.41 nm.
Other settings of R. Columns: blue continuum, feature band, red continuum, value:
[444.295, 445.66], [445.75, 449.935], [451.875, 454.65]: 0.34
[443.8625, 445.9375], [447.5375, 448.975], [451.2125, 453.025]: 0.10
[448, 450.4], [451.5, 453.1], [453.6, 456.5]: -0.24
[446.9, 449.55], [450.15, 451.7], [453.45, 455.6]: -0.22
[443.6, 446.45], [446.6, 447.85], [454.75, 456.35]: -0.06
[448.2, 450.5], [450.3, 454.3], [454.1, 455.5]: -0.36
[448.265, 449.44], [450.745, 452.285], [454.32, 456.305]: -0.20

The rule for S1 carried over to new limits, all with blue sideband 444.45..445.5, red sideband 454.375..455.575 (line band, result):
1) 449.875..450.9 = -0.136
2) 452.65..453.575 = -0.054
